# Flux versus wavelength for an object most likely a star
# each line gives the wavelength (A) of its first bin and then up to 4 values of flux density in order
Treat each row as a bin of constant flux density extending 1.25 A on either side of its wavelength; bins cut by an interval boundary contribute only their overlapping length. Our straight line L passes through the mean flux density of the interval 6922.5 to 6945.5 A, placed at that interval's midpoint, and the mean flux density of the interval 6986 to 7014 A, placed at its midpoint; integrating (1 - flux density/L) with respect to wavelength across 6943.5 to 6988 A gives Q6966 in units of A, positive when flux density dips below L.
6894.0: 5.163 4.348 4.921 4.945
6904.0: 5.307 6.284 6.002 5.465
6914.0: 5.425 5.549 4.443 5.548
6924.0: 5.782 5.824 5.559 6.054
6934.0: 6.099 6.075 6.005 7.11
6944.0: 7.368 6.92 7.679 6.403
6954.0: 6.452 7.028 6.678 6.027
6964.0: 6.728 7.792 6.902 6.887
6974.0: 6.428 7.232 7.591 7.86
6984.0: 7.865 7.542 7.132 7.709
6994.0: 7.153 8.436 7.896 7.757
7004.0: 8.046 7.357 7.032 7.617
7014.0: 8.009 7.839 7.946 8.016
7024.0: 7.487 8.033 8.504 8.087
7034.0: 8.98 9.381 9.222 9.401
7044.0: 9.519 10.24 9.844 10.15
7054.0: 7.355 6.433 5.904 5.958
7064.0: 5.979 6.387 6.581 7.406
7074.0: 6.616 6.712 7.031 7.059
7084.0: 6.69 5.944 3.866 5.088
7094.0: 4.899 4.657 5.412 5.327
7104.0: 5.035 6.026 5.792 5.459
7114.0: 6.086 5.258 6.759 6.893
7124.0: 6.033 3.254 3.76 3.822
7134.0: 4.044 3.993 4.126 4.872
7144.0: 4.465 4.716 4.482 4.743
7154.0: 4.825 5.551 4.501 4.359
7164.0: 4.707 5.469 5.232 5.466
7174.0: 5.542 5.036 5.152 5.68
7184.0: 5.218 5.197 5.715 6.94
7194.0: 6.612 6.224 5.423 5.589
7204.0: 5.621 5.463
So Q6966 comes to -1.19 A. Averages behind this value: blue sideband 6.21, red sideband 7.63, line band 7.07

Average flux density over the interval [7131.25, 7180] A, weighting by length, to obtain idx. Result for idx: 4.77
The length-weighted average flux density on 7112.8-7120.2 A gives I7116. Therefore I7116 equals 6.03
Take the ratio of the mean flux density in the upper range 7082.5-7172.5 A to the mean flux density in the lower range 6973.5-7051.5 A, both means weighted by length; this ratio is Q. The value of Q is 0.62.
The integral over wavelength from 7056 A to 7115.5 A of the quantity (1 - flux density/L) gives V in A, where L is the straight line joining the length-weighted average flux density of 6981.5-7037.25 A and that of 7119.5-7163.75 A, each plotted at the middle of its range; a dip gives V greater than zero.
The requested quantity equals 0.9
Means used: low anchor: 7.89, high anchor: 4.65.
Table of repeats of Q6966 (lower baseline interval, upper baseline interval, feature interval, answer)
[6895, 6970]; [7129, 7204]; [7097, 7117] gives -0.72 A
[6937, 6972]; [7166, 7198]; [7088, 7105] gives 3.31 A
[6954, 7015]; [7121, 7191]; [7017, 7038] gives -4.93 A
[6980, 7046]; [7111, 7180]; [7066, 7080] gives -0.30 A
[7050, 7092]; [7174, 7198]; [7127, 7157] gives 8.24 A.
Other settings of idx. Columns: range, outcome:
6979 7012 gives 7.64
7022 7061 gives 8.51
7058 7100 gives 6.02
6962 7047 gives 7.89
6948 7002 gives 7.23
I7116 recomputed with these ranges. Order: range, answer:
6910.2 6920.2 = 5.23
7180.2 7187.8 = 5.37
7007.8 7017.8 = 7.63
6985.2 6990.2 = 7.34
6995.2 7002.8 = 8.02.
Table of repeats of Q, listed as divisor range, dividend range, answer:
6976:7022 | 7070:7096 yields 0.79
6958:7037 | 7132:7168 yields 0.61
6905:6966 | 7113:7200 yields 0.83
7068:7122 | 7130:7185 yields 0.81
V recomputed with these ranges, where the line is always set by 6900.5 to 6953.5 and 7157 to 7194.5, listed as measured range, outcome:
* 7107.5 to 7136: 1.7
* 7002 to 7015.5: -4.3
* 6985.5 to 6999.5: -4.3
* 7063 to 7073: -1.7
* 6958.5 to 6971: -2.0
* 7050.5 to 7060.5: -3.0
